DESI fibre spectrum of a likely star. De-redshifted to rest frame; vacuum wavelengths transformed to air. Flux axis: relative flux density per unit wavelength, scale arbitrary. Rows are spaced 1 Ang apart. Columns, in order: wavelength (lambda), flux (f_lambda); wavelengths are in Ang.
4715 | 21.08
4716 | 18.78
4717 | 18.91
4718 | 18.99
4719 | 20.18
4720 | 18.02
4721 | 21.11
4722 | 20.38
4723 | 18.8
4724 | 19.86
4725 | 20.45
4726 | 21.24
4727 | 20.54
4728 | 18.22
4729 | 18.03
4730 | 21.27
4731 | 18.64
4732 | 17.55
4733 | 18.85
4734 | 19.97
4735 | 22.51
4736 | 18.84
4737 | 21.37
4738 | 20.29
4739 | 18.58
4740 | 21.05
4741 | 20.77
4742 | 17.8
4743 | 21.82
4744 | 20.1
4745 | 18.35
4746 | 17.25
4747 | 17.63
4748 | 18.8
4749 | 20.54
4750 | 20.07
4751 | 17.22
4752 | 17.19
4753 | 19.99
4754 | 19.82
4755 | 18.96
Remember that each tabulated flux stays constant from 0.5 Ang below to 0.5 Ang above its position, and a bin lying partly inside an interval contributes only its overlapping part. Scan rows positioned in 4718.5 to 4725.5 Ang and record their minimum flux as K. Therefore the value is 18.02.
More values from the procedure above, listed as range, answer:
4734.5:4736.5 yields 18.84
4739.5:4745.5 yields 17.8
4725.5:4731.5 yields 18.03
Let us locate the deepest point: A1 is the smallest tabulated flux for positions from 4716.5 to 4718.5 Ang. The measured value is 18.91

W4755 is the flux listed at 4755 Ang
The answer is 18.96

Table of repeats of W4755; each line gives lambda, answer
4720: 18.02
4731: 18.64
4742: 17.8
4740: 21.05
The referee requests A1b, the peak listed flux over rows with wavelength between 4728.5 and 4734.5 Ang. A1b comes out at 21.27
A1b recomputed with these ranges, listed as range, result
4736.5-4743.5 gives 21.82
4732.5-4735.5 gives 22.51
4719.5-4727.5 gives 21.24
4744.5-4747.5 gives 18.35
